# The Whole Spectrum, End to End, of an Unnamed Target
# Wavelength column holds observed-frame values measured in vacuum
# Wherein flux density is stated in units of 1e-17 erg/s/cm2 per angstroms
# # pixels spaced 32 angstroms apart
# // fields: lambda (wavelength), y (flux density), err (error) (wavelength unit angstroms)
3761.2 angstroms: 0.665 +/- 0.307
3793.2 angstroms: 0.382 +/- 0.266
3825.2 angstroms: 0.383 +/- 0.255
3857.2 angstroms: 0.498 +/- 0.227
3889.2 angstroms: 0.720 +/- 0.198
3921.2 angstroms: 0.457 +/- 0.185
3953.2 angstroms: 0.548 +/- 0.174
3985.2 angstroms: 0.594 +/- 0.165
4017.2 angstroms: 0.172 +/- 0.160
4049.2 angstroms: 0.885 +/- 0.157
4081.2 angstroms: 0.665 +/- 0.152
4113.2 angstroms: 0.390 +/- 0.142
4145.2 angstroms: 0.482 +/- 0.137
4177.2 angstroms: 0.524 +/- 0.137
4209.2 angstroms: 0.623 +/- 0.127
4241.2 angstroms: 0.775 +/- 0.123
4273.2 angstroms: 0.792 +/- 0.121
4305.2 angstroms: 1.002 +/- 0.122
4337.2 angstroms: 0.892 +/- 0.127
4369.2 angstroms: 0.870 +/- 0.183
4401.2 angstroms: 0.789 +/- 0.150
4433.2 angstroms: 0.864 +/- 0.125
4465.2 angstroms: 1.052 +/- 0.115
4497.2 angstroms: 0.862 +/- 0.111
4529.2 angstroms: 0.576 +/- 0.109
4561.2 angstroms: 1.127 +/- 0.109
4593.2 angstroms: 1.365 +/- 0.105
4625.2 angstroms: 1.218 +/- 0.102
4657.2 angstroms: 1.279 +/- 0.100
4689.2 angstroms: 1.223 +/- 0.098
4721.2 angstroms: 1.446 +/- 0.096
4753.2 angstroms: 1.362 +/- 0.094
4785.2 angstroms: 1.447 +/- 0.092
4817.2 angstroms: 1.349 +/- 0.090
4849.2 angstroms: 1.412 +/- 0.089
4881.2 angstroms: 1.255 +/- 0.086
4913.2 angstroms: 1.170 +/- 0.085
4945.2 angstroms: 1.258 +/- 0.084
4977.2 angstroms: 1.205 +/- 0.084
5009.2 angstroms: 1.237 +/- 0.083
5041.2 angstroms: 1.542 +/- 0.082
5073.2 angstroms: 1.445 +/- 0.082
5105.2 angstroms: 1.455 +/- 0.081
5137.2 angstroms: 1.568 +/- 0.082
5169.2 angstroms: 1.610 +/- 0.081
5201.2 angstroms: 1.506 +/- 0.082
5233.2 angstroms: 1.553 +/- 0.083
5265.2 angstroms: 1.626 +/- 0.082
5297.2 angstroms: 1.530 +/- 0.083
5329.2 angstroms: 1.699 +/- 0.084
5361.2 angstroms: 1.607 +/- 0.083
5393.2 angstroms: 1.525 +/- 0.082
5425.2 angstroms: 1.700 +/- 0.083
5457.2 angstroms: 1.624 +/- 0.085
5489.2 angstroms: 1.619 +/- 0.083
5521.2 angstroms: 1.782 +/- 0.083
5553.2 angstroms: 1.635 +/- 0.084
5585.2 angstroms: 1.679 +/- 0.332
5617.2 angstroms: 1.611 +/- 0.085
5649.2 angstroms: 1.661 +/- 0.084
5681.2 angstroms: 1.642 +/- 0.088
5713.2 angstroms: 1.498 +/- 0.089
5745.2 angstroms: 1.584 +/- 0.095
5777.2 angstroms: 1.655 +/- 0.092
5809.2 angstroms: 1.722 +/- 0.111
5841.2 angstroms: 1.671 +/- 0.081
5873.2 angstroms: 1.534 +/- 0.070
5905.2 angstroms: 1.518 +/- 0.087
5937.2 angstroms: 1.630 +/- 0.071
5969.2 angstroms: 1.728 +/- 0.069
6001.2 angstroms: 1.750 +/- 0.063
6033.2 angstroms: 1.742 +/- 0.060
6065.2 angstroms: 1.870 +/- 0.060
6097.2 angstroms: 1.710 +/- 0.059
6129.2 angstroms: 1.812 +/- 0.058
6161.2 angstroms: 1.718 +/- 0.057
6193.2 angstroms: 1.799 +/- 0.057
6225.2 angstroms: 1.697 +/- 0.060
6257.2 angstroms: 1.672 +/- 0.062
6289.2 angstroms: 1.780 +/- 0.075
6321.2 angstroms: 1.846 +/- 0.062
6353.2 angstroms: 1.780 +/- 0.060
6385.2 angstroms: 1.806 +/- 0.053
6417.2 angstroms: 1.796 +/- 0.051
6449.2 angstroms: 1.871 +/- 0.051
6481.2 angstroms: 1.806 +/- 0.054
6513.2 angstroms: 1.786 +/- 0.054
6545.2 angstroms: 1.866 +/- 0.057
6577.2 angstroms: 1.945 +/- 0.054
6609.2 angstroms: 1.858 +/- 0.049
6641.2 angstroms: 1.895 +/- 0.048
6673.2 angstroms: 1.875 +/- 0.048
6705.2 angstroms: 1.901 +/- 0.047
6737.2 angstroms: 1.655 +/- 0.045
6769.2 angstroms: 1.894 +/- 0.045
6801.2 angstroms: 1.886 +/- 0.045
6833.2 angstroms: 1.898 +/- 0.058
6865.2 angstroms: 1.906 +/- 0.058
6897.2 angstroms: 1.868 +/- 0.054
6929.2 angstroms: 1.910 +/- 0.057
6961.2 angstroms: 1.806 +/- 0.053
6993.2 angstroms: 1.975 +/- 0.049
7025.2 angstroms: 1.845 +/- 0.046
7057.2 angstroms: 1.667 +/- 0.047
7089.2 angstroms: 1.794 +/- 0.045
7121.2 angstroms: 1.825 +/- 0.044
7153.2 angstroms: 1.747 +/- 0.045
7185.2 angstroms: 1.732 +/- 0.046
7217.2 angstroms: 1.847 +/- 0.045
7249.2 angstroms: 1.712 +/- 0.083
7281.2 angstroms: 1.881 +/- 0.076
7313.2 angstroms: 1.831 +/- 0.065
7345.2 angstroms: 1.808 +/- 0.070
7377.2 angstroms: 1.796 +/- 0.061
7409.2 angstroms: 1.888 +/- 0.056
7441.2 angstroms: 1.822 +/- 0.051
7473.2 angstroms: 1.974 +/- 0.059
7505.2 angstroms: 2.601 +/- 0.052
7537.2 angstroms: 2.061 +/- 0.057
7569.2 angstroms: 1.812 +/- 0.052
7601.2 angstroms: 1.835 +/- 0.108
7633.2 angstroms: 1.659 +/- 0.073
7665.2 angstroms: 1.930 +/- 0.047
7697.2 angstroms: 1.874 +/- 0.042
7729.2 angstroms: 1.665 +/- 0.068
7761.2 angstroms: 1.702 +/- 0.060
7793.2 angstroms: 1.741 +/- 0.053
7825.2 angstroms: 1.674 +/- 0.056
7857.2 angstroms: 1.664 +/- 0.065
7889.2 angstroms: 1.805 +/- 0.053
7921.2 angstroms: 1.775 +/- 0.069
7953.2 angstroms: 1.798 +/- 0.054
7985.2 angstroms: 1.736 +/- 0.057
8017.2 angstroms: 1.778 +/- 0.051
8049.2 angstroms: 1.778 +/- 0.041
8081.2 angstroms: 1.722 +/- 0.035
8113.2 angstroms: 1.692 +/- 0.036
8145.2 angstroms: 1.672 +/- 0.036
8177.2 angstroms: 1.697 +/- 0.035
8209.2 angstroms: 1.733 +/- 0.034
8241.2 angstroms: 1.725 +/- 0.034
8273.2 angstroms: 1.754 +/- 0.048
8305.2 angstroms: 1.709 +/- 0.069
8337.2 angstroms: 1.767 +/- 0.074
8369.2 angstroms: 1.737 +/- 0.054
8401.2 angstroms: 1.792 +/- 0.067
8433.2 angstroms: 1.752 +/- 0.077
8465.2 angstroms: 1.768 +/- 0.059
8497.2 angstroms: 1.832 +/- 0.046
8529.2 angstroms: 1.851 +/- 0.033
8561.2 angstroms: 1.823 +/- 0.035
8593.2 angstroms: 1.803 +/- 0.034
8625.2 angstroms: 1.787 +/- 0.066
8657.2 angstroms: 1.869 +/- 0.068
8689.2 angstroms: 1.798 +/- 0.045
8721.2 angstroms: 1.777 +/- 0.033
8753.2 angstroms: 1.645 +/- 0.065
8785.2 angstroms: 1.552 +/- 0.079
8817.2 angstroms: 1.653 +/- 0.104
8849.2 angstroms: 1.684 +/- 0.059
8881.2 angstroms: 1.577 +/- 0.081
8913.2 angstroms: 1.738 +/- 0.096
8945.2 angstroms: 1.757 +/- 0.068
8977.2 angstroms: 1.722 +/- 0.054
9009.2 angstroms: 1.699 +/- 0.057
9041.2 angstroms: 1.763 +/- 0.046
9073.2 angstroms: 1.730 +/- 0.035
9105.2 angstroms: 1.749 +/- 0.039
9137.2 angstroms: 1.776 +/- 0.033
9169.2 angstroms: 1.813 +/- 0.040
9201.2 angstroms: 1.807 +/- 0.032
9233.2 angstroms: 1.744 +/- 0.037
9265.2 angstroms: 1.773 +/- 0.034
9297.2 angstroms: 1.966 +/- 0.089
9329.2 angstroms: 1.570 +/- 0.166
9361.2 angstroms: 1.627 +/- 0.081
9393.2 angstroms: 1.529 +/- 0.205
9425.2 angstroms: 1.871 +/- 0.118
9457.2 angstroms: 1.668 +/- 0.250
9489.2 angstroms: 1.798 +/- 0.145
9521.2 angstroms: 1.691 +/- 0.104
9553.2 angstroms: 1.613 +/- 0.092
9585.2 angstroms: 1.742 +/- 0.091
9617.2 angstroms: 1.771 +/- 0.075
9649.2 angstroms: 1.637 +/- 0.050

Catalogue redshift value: 0.143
